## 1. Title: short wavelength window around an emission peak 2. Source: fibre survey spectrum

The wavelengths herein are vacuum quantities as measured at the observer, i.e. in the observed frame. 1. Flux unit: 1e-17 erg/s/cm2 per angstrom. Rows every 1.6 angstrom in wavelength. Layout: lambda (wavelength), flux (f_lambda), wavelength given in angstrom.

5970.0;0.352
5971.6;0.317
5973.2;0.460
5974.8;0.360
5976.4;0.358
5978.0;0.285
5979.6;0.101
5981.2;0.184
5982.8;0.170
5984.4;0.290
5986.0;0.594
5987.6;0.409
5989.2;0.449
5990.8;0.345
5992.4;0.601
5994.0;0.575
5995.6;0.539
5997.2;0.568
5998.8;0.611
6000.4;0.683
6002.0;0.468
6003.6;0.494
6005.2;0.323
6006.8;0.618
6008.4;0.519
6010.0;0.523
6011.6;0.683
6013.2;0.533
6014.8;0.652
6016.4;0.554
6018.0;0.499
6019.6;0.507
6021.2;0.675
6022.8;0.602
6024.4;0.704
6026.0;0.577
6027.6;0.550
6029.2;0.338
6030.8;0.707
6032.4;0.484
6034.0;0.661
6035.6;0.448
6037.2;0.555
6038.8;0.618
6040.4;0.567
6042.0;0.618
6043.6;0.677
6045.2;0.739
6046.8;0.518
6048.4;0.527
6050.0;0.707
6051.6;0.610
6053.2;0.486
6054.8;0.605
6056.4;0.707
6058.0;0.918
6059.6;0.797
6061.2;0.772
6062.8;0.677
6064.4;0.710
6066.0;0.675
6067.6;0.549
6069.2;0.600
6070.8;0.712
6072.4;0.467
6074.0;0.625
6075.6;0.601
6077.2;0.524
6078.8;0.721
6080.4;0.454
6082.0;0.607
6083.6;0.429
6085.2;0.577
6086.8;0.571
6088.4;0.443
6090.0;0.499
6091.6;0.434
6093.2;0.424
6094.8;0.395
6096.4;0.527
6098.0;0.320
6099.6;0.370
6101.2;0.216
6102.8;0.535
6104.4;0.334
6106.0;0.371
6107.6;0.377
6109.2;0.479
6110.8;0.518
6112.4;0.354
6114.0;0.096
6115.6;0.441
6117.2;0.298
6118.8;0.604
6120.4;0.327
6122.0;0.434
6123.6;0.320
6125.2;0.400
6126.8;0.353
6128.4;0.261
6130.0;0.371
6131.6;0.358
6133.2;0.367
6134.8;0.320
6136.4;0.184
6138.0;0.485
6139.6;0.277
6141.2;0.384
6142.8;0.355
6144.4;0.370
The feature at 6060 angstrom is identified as C III]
